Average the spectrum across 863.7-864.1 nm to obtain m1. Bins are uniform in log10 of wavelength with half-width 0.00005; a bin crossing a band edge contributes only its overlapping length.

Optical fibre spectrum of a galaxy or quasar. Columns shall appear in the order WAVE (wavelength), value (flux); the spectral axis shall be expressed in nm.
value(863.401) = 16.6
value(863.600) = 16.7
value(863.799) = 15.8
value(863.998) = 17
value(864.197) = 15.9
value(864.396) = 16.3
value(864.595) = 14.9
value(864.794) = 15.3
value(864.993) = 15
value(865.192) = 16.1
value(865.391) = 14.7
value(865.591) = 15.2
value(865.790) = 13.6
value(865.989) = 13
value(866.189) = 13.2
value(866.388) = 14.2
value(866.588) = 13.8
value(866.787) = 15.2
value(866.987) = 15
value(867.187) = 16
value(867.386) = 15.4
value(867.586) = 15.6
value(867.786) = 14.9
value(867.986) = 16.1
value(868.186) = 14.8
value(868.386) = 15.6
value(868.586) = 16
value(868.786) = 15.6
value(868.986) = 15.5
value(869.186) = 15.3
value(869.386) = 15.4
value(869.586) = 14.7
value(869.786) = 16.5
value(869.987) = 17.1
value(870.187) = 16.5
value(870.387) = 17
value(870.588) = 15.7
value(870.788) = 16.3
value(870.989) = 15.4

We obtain 16.4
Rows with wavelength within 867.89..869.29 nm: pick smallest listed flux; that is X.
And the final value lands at 14.8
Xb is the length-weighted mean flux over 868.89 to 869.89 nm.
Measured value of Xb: 15.5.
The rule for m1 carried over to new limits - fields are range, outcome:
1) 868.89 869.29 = 15.4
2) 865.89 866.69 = 13.6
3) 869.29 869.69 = 15.1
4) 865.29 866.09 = 14.1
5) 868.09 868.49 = 15.2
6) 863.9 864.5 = 16.4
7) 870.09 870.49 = 16.7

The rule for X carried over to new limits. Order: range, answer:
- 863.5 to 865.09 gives 14.9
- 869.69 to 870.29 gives 16.5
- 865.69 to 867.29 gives 13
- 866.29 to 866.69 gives 13.8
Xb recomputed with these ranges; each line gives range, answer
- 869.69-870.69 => 16.6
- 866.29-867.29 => 14.8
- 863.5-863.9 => 16.2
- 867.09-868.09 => 15.6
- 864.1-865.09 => 15.5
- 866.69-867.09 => 15.1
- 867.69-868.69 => 15.5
